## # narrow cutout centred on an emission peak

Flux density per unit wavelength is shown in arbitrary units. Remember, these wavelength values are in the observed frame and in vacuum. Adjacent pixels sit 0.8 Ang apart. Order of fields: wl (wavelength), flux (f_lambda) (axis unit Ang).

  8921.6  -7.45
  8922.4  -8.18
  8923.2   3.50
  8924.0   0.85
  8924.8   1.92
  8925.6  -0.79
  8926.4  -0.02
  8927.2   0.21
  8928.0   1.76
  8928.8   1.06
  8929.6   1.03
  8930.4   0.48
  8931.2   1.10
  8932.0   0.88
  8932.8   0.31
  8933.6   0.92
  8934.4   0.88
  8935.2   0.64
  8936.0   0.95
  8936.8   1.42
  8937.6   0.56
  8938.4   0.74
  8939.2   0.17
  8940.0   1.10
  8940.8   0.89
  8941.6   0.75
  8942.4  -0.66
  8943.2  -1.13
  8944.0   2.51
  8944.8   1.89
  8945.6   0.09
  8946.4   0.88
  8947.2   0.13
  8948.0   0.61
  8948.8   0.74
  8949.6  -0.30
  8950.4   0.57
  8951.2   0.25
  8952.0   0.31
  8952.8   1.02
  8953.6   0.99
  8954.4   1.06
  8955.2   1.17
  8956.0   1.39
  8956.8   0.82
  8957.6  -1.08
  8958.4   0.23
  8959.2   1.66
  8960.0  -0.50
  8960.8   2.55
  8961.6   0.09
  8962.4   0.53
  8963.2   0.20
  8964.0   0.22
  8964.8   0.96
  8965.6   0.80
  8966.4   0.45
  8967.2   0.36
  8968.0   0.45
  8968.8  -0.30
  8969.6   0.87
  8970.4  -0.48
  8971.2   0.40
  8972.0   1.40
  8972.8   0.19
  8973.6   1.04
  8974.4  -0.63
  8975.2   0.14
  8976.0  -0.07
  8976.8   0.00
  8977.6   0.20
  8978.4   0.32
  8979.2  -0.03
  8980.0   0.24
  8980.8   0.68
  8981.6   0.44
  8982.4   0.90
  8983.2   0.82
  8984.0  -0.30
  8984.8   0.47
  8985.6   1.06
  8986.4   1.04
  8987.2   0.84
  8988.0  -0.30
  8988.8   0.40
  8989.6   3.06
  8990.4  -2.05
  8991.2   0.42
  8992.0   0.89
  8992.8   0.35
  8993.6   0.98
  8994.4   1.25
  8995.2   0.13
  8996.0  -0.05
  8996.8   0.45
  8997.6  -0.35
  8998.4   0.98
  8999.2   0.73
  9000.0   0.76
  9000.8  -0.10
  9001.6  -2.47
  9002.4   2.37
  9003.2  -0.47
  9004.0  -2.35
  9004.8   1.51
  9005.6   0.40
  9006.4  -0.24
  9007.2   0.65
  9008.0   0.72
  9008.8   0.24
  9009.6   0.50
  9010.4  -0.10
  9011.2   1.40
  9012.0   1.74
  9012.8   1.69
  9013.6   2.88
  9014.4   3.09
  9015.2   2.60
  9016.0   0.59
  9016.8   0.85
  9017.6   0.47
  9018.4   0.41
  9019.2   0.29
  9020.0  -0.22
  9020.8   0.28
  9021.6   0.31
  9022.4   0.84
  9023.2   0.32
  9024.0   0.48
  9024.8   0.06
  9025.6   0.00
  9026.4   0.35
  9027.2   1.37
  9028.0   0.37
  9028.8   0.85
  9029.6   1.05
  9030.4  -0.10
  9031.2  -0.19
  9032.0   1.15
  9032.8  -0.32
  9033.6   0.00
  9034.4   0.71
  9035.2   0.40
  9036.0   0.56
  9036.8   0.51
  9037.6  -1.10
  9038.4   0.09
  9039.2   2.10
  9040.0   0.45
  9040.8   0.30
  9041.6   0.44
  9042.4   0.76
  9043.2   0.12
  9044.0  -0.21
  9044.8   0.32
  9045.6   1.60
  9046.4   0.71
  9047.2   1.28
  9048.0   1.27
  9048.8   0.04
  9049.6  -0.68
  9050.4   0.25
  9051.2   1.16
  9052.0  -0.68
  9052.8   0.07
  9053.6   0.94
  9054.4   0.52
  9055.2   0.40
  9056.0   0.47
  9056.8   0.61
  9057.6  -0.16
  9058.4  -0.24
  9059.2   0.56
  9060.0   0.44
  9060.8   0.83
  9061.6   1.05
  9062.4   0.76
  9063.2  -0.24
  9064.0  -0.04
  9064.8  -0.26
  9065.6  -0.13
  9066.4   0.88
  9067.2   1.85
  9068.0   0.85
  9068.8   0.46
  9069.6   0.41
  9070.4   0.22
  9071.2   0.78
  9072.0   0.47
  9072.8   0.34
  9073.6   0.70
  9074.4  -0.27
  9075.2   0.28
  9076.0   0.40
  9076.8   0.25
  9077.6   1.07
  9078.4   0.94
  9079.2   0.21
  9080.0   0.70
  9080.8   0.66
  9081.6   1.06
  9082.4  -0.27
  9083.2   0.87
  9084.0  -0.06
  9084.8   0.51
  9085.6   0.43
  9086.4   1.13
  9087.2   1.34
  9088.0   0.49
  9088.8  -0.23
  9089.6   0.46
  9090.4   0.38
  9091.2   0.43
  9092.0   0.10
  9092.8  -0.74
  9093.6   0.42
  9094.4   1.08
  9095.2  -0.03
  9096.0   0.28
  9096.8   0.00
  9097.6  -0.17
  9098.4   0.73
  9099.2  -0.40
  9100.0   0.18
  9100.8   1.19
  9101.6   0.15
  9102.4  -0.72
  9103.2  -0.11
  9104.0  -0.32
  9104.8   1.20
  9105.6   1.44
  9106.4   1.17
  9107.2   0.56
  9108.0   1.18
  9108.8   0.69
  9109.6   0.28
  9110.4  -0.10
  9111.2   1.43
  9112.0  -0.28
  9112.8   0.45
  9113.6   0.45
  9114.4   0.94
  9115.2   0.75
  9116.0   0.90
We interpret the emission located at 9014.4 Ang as Hbeta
